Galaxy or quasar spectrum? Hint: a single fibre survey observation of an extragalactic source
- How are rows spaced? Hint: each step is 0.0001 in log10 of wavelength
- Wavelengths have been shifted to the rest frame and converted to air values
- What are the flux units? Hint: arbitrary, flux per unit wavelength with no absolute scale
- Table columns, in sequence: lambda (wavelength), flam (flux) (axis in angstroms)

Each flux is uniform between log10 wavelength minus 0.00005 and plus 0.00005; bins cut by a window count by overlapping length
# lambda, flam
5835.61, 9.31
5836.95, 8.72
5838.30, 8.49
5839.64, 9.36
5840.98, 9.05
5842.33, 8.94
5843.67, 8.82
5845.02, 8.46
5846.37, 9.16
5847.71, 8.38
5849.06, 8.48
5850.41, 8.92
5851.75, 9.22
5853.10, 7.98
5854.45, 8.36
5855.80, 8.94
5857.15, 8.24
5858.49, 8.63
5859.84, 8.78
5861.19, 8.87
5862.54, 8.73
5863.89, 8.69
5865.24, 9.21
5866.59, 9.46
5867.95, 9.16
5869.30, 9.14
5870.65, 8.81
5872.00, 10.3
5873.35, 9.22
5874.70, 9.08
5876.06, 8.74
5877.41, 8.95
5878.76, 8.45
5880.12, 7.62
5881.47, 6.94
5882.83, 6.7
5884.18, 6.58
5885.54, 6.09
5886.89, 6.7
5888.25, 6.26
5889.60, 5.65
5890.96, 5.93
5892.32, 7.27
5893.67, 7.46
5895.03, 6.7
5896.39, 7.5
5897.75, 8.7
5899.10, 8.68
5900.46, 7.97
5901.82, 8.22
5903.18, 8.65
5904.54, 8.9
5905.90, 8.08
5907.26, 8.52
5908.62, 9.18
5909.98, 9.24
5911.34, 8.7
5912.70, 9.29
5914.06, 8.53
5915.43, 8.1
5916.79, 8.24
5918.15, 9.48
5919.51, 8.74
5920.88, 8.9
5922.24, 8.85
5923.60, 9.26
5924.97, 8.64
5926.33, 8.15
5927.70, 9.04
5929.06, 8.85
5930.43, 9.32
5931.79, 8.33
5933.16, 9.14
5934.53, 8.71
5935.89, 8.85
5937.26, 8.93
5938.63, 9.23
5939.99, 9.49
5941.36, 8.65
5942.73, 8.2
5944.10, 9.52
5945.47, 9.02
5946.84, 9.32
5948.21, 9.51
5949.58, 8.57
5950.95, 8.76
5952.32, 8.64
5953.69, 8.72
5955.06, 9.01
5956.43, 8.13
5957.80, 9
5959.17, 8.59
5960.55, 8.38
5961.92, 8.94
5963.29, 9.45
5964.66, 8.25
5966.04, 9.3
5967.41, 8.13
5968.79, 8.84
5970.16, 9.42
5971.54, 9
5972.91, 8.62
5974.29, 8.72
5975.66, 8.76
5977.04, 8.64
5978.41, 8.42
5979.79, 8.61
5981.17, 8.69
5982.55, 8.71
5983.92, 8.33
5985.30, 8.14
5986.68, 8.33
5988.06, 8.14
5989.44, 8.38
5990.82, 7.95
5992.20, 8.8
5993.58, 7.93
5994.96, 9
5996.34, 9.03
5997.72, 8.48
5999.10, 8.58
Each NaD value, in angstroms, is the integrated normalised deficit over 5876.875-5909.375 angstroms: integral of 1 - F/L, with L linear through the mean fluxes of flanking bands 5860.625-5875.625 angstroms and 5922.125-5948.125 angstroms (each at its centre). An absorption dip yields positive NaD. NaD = 5.4 angstroms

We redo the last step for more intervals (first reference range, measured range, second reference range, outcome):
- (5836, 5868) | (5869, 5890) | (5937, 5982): 2.31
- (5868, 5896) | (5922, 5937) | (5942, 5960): -0.64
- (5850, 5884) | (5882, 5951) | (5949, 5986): 2.71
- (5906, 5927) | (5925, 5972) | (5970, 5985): -0.74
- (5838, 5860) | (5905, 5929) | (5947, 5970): 0.01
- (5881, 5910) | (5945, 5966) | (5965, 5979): -0.82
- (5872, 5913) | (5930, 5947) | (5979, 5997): -1.66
